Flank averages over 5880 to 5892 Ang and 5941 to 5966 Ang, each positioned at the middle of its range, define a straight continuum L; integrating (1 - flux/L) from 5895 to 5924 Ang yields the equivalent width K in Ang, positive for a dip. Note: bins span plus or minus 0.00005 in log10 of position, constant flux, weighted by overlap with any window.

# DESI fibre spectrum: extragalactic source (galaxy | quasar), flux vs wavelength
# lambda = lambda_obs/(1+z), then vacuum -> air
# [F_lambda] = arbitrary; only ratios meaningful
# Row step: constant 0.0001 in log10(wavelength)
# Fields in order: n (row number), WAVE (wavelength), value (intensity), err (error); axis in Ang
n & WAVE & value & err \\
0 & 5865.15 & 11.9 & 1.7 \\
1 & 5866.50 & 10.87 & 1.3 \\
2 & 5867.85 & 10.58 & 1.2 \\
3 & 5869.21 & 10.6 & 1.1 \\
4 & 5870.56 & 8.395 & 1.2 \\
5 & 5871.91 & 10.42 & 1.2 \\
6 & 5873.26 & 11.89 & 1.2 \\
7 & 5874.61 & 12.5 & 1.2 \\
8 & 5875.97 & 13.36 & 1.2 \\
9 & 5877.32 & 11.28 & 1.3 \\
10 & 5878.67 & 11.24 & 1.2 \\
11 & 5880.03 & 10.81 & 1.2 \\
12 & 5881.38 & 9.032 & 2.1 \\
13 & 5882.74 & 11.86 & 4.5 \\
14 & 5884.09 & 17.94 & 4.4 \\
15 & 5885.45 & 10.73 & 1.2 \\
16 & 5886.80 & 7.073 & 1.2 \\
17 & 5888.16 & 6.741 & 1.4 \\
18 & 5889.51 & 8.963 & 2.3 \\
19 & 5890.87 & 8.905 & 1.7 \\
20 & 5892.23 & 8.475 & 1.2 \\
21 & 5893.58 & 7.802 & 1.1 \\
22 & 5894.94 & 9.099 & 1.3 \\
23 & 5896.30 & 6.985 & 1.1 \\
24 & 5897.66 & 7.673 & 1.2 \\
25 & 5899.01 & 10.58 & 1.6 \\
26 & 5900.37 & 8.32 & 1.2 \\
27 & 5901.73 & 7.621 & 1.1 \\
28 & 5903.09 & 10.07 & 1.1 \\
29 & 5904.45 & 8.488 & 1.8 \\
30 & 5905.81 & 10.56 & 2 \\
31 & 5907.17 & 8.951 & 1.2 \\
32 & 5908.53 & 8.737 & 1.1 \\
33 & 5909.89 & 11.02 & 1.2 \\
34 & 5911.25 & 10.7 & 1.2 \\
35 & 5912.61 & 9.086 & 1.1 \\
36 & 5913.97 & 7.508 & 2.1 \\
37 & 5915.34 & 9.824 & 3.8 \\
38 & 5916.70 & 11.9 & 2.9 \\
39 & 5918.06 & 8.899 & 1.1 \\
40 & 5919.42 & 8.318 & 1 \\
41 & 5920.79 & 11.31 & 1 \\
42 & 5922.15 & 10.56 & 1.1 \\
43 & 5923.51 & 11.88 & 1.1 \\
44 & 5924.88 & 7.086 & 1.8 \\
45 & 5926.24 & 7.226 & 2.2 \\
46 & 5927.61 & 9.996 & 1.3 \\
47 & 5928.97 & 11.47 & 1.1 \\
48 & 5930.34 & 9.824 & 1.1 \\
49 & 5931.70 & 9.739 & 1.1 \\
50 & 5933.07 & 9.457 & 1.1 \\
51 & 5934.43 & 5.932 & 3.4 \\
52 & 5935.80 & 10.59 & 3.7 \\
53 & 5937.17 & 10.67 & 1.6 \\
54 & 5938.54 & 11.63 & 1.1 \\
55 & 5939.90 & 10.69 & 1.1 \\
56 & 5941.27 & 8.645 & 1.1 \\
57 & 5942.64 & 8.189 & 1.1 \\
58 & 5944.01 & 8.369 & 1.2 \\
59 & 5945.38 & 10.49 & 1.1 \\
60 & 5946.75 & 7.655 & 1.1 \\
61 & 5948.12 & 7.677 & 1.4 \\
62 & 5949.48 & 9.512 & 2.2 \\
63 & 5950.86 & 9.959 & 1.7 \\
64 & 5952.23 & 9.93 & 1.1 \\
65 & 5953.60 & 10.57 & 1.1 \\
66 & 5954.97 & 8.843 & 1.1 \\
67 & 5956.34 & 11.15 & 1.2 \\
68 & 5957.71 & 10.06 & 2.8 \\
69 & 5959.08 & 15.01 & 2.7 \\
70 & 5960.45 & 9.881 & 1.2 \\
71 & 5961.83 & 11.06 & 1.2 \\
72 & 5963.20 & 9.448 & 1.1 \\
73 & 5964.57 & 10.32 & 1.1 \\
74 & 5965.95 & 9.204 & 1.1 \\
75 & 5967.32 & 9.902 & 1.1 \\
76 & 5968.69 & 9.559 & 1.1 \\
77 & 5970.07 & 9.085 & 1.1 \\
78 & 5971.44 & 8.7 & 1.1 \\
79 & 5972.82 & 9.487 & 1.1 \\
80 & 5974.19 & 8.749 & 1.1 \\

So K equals 1.6 Ang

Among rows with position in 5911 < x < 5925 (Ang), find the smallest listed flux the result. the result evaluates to 7.086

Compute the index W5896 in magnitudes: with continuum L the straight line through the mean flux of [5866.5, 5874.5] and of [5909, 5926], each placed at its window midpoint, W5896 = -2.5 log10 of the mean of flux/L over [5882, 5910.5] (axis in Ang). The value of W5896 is 0.09 mag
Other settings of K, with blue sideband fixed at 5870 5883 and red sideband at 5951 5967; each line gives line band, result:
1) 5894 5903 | 2.0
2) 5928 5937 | 0.9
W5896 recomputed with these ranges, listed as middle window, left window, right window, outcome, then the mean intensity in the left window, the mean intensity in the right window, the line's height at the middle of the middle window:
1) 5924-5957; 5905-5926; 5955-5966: 0.10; 9.7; 10.7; 10.3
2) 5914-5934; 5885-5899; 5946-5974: -0.08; 8.32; 9.84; 9.03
